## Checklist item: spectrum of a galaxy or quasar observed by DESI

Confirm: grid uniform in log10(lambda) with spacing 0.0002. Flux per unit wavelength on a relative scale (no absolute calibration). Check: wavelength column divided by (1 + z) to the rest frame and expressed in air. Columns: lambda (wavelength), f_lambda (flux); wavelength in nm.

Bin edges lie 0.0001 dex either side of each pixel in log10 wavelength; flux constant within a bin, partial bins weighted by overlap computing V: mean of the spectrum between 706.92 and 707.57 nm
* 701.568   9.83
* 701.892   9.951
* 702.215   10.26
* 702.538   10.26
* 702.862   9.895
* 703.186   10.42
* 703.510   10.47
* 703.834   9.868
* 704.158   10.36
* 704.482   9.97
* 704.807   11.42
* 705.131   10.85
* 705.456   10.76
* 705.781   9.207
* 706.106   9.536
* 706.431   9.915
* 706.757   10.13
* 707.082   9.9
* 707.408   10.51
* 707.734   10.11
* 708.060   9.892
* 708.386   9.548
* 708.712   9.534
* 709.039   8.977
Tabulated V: 10.2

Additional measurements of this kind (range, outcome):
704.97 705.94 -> 10.3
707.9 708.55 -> 9.73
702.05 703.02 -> 10.1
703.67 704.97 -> 10.4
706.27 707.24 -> 9.98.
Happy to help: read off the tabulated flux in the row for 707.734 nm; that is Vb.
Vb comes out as 10.11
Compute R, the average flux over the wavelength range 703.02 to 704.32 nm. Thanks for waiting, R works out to 10.3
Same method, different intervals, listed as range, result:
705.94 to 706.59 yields 9.73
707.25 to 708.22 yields 10.2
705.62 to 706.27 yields 9.38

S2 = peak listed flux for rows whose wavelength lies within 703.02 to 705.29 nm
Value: 11.42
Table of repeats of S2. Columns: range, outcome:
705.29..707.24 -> 10.76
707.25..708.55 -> 10.51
